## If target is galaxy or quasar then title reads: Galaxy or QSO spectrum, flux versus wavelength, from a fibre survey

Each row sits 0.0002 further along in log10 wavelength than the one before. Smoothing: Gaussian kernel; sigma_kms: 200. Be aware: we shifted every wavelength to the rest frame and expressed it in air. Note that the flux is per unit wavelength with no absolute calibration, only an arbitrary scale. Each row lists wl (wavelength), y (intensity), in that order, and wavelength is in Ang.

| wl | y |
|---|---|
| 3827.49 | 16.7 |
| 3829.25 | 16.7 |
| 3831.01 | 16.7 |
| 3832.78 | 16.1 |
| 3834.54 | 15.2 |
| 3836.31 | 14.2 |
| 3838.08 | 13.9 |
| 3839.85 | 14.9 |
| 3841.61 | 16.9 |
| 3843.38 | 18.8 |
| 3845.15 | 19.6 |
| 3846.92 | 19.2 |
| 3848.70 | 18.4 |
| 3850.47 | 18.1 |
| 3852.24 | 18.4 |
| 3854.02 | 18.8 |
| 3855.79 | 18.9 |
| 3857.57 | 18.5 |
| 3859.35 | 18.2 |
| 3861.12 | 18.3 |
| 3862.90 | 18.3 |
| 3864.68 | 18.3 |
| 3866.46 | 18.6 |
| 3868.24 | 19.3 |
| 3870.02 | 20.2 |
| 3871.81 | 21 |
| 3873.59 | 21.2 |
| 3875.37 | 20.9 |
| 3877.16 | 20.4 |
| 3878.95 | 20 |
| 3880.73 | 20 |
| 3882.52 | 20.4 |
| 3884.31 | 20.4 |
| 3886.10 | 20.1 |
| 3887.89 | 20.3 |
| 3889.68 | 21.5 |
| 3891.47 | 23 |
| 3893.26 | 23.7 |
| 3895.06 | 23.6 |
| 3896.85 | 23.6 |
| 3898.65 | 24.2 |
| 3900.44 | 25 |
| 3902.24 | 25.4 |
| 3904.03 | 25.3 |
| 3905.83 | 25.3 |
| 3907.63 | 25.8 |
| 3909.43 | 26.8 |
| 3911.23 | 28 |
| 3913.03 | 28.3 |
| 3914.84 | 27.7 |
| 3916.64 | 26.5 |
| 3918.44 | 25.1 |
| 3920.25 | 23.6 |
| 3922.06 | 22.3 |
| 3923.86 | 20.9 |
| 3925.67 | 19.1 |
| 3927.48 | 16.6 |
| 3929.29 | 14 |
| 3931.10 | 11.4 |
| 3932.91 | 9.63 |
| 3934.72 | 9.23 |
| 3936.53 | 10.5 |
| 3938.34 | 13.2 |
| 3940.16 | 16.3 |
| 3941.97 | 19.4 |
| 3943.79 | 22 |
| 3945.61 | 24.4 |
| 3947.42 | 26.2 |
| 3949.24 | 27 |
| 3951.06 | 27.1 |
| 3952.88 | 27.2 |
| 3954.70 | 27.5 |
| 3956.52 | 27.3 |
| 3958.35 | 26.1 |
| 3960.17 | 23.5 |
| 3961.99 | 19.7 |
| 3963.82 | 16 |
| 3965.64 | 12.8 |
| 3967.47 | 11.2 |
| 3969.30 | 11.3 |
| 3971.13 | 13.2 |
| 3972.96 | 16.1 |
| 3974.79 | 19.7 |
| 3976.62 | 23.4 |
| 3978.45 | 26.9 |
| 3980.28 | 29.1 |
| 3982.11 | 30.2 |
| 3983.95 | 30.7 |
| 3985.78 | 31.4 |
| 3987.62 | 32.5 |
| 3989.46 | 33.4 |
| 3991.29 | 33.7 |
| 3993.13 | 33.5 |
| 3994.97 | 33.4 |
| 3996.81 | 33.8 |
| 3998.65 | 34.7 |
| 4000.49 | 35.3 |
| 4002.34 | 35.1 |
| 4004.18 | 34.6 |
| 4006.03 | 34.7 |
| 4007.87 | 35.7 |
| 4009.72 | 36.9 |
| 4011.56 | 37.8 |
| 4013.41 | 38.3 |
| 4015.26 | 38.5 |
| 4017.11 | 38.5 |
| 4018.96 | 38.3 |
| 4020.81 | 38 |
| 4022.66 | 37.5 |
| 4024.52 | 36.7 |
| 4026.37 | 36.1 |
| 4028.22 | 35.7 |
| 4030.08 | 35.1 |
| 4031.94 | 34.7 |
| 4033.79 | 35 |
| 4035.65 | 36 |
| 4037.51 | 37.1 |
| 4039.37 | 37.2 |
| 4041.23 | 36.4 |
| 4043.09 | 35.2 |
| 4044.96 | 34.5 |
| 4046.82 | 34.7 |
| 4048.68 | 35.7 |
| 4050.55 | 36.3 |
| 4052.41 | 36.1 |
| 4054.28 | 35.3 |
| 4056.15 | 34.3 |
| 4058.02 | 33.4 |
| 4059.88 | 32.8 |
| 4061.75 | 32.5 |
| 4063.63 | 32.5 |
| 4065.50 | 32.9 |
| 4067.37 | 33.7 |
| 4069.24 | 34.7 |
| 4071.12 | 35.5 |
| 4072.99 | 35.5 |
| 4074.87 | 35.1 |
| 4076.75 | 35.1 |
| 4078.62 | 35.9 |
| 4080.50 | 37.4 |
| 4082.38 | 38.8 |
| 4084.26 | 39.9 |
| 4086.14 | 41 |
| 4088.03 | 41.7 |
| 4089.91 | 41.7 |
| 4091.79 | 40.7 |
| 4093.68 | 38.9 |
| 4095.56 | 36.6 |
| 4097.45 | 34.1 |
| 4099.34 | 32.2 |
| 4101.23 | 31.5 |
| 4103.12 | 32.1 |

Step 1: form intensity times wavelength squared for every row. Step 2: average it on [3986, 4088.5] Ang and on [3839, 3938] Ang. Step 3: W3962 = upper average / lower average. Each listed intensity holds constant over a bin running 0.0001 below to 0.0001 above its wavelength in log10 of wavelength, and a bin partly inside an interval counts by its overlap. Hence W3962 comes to 1.9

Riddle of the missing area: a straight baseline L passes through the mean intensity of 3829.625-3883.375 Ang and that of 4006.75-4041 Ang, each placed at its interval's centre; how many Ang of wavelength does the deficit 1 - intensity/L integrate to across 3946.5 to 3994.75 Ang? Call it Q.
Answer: 10.0 Ang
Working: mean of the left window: 18.4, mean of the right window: 36.8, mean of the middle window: 24.6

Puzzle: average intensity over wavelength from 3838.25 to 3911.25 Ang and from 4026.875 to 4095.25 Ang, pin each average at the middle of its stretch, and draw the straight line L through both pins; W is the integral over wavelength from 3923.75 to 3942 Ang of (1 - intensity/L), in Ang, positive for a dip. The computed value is 8.2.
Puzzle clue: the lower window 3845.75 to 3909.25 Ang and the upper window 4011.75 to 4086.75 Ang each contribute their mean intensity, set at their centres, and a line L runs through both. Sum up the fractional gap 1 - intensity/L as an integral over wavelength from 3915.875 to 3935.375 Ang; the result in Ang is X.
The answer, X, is 5.4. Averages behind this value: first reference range 21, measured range 18.1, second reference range 35.9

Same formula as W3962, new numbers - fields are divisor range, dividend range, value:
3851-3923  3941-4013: 1.28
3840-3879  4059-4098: 2.15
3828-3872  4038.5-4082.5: 2.19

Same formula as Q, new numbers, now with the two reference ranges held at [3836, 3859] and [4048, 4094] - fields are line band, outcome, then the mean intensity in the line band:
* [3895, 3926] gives -2.80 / 24.9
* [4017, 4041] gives -2.77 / 36.5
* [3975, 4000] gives -1.41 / 31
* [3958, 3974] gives 6.47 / 16.3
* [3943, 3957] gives 0.07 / 26.1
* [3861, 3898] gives -0.61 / 20.7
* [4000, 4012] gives -1.86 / 35.7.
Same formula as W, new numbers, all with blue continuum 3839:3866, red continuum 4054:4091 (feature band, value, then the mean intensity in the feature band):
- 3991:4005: -2.0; 34.3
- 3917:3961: 8.4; 20.5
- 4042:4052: -0.4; 35.3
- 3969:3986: 3.1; 23.3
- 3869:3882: -0.3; 20.5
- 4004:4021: -3.3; 37.2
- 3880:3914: -2.9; 23.7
